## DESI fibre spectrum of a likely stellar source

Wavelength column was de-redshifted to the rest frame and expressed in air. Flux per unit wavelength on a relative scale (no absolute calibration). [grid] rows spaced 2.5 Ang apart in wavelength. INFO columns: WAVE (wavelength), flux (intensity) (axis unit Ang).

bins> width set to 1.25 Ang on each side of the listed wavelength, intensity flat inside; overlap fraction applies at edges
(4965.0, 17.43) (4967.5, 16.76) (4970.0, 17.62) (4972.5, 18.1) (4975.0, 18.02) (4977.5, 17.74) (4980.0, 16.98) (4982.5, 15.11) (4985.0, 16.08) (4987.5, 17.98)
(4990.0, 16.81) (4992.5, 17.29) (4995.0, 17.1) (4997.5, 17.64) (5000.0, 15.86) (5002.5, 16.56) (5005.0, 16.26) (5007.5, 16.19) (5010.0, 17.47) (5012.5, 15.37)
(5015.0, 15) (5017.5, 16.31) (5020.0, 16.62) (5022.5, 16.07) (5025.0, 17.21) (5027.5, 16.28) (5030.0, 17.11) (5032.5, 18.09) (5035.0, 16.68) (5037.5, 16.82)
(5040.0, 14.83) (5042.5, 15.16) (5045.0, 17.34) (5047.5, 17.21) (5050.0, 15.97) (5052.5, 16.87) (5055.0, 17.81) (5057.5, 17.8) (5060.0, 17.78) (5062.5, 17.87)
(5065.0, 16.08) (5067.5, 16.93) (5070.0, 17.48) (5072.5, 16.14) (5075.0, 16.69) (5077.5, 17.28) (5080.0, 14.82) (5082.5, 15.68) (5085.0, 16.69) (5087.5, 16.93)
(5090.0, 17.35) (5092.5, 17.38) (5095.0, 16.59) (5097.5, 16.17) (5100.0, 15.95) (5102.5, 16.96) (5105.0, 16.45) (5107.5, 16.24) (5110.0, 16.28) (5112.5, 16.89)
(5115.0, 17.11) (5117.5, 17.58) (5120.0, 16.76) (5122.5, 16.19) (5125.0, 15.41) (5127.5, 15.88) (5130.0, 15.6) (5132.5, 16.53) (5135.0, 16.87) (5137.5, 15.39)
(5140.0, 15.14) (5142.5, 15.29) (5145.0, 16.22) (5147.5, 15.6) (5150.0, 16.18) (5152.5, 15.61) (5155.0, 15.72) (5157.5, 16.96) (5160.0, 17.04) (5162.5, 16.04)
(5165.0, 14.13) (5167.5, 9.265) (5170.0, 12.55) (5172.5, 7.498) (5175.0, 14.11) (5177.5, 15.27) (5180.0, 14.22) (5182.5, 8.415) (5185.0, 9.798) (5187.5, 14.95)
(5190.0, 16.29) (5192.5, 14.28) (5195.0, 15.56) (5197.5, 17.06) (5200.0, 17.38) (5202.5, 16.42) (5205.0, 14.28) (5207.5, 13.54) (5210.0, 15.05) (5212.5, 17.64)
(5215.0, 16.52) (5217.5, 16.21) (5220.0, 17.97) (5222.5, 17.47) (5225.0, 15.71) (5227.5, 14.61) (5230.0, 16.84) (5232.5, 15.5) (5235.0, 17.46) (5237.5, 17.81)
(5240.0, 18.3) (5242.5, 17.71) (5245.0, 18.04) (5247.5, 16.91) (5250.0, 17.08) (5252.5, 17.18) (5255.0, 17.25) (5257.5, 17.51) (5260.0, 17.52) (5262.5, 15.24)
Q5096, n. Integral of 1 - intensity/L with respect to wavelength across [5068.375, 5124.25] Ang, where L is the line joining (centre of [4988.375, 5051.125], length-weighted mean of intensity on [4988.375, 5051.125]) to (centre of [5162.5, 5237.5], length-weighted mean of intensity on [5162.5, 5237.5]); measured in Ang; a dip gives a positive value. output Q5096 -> -2.9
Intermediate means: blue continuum 16.5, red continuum 14.8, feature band 16.6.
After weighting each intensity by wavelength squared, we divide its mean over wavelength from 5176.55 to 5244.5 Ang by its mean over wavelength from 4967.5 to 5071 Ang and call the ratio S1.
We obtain 1.0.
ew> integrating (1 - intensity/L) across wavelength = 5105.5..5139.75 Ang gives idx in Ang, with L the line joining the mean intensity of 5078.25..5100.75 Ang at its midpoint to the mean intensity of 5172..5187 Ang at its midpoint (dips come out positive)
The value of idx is -3.64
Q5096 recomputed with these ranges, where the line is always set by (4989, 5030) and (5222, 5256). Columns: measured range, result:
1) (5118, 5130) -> 0.46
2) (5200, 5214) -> 1.10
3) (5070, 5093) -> 0.12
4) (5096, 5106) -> 0.19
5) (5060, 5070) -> -0.30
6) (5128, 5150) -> 1.21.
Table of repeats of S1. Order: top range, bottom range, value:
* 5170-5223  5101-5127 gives 0.92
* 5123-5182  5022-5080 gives 0.92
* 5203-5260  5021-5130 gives 1.06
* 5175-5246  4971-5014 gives 1.01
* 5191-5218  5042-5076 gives 0.99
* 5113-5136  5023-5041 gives 1.02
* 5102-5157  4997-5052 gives 1.03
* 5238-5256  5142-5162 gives 1.13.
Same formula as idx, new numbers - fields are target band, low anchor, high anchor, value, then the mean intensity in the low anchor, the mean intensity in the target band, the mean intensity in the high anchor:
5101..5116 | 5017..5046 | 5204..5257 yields 0.0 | 16.5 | 16.6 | 16.6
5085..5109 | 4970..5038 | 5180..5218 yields -1.2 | 16.8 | 16.7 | 14.8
